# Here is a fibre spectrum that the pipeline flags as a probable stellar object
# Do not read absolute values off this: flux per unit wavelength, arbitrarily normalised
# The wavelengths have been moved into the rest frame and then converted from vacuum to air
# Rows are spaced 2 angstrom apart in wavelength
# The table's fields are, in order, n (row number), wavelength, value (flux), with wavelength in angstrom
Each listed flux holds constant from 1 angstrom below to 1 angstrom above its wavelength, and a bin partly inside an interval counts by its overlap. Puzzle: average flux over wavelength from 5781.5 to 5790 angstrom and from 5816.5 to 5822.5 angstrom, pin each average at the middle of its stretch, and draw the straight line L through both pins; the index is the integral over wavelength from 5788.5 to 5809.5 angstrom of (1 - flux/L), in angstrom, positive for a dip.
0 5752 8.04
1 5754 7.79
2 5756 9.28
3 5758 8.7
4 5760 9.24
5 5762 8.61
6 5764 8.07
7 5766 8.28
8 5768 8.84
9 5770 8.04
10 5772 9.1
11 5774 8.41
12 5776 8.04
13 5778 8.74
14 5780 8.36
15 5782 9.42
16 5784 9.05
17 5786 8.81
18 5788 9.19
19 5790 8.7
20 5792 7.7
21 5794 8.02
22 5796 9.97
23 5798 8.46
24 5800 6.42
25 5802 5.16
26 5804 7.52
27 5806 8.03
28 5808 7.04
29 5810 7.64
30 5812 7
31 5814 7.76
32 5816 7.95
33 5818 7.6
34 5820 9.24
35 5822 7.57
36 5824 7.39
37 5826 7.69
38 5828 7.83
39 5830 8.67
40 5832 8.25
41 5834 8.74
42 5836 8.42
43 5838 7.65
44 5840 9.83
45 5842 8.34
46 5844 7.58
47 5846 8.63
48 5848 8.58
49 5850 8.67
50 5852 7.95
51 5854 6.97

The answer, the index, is 2.35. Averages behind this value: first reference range 9.05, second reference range 8.17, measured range 7.74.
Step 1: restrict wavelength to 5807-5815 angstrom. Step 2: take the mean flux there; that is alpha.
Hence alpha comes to 7.36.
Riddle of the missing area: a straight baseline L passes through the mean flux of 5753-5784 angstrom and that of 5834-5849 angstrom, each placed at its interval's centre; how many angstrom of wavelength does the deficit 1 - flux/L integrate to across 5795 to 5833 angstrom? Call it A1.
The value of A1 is 3.4 angstrom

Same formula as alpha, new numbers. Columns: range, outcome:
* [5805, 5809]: 7.54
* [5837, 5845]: 8.35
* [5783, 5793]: 8.69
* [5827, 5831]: 8.25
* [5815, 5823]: 8.09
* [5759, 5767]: 8.55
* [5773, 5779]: 8.4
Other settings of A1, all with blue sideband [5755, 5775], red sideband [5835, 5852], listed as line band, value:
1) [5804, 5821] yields 1.50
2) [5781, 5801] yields 0.02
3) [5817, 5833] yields 0.86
